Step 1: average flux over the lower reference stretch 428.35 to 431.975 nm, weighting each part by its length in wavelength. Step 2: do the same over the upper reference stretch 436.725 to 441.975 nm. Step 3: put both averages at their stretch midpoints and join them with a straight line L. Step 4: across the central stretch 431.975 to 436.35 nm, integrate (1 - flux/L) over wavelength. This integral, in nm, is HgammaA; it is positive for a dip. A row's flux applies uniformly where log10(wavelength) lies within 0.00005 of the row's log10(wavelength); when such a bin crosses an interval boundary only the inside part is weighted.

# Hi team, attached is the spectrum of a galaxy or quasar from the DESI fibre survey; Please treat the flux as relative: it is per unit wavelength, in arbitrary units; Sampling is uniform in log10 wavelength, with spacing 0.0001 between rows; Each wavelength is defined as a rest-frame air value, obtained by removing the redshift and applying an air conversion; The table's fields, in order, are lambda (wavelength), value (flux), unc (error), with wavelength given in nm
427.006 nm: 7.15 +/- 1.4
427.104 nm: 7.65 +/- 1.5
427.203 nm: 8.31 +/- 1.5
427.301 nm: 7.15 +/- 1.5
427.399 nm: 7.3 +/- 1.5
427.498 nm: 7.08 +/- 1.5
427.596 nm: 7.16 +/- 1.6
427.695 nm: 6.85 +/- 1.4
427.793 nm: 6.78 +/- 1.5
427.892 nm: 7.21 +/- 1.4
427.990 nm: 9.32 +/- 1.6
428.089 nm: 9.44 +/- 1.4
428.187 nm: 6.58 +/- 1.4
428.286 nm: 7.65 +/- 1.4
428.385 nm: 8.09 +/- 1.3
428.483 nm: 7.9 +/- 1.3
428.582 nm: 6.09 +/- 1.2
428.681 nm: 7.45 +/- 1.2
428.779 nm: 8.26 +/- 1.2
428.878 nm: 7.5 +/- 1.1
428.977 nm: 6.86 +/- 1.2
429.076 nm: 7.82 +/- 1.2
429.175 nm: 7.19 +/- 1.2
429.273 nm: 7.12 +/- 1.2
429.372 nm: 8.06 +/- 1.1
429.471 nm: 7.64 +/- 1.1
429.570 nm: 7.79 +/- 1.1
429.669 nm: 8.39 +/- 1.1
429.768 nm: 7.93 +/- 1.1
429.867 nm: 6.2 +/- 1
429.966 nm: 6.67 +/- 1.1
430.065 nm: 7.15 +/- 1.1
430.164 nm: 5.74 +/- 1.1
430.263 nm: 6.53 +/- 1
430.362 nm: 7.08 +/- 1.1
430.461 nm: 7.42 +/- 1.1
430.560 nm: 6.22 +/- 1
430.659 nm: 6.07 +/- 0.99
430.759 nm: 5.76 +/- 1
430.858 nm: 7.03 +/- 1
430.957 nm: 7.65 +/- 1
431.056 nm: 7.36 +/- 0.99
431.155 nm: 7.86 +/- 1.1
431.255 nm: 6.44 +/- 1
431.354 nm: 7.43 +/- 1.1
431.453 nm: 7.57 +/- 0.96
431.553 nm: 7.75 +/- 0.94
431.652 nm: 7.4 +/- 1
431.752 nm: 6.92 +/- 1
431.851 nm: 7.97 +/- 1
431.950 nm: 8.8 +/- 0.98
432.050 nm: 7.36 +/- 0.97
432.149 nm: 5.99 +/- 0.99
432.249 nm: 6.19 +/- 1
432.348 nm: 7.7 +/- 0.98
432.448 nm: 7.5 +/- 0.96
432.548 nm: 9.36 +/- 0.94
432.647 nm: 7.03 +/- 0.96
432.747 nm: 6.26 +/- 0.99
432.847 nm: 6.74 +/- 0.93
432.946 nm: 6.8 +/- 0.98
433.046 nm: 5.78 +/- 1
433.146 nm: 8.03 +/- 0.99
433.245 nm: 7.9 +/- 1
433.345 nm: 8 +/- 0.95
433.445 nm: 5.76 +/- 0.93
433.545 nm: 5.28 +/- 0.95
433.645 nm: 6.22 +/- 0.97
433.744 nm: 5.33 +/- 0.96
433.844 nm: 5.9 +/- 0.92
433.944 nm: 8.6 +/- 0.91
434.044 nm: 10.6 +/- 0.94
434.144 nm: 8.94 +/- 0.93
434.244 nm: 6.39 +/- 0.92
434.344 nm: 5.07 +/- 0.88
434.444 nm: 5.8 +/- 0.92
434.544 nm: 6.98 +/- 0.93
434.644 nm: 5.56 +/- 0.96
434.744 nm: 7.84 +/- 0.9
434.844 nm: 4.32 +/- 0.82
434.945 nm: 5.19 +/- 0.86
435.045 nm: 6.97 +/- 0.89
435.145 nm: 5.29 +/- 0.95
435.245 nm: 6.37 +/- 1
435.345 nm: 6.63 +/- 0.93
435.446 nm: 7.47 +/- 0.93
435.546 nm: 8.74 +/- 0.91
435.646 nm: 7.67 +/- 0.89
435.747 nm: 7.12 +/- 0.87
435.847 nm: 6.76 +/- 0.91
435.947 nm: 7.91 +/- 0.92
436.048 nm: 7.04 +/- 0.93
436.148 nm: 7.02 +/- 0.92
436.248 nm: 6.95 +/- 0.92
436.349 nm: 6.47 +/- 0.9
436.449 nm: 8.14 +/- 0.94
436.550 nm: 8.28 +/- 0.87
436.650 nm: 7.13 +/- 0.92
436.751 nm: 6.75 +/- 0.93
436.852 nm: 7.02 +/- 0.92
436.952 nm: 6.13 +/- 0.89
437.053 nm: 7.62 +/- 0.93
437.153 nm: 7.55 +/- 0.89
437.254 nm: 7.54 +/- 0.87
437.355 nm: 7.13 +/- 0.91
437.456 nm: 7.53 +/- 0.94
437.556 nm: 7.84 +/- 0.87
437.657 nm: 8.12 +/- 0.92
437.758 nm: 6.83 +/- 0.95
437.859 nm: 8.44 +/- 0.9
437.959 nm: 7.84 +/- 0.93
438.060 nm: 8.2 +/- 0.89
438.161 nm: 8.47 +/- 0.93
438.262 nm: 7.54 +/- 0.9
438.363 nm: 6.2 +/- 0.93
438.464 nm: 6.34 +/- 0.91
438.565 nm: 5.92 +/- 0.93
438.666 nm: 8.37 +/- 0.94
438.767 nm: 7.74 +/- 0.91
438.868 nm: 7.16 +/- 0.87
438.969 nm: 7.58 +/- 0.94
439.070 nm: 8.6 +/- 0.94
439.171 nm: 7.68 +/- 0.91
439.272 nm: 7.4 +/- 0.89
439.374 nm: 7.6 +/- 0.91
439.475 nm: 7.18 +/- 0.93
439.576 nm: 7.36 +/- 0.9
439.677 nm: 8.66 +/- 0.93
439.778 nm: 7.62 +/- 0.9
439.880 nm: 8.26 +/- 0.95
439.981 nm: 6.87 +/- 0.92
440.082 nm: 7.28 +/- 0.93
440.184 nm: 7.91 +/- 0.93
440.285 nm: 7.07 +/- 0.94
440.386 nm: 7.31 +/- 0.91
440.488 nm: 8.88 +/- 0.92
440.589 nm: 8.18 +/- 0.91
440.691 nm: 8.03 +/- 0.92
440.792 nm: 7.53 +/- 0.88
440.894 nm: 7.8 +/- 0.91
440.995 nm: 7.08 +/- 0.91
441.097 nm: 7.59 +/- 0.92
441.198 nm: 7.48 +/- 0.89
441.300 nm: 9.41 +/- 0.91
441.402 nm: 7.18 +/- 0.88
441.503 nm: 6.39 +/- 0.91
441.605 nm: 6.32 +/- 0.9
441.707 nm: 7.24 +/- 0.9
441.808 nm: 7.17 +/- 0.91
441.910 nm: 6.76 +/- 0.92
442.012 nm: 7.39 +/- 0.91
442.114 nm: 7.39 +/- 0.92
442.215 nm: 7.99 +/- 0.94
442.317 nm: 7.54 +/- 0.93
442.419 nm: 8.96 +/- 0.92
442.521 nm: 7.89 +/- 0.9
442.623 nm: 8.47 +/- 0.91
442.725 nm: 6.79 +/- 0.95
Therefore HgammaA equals 0.28 nm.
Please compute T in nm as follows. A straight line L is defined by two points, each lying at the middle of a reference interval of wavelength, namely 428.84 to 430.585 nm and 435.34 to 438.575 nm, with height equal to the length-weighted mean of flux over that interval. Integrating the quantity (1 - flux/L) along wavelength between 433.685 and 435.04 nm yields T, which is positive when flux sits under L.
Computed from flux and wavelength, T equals 0.12 nm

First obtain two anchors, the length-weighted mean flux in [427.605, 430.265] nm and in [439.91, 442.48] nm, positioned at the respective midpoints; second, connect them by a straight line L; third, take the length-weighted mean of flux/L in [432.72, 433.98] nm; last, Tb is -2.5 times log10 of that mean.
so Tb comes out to 0.13 mag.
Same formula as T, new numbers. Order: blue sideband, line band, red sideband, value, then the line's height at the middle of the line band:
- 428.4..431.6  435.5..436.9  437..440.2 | 0.02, 7.46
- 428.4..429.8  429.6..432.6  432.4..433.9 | 0.00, 7.19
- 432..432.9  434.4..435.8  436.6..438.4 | 0.14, 7.29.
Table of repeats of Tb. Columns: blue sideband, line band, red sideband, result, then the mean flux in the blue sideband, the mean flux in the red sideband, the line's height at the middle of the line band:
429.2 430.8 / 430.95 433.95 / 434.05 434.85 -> -0.04 mag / 6.99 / 6.71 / 6.84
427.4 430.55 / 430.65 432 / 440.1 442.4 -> 0.01 mag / 7.37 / 7.54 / 7.4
